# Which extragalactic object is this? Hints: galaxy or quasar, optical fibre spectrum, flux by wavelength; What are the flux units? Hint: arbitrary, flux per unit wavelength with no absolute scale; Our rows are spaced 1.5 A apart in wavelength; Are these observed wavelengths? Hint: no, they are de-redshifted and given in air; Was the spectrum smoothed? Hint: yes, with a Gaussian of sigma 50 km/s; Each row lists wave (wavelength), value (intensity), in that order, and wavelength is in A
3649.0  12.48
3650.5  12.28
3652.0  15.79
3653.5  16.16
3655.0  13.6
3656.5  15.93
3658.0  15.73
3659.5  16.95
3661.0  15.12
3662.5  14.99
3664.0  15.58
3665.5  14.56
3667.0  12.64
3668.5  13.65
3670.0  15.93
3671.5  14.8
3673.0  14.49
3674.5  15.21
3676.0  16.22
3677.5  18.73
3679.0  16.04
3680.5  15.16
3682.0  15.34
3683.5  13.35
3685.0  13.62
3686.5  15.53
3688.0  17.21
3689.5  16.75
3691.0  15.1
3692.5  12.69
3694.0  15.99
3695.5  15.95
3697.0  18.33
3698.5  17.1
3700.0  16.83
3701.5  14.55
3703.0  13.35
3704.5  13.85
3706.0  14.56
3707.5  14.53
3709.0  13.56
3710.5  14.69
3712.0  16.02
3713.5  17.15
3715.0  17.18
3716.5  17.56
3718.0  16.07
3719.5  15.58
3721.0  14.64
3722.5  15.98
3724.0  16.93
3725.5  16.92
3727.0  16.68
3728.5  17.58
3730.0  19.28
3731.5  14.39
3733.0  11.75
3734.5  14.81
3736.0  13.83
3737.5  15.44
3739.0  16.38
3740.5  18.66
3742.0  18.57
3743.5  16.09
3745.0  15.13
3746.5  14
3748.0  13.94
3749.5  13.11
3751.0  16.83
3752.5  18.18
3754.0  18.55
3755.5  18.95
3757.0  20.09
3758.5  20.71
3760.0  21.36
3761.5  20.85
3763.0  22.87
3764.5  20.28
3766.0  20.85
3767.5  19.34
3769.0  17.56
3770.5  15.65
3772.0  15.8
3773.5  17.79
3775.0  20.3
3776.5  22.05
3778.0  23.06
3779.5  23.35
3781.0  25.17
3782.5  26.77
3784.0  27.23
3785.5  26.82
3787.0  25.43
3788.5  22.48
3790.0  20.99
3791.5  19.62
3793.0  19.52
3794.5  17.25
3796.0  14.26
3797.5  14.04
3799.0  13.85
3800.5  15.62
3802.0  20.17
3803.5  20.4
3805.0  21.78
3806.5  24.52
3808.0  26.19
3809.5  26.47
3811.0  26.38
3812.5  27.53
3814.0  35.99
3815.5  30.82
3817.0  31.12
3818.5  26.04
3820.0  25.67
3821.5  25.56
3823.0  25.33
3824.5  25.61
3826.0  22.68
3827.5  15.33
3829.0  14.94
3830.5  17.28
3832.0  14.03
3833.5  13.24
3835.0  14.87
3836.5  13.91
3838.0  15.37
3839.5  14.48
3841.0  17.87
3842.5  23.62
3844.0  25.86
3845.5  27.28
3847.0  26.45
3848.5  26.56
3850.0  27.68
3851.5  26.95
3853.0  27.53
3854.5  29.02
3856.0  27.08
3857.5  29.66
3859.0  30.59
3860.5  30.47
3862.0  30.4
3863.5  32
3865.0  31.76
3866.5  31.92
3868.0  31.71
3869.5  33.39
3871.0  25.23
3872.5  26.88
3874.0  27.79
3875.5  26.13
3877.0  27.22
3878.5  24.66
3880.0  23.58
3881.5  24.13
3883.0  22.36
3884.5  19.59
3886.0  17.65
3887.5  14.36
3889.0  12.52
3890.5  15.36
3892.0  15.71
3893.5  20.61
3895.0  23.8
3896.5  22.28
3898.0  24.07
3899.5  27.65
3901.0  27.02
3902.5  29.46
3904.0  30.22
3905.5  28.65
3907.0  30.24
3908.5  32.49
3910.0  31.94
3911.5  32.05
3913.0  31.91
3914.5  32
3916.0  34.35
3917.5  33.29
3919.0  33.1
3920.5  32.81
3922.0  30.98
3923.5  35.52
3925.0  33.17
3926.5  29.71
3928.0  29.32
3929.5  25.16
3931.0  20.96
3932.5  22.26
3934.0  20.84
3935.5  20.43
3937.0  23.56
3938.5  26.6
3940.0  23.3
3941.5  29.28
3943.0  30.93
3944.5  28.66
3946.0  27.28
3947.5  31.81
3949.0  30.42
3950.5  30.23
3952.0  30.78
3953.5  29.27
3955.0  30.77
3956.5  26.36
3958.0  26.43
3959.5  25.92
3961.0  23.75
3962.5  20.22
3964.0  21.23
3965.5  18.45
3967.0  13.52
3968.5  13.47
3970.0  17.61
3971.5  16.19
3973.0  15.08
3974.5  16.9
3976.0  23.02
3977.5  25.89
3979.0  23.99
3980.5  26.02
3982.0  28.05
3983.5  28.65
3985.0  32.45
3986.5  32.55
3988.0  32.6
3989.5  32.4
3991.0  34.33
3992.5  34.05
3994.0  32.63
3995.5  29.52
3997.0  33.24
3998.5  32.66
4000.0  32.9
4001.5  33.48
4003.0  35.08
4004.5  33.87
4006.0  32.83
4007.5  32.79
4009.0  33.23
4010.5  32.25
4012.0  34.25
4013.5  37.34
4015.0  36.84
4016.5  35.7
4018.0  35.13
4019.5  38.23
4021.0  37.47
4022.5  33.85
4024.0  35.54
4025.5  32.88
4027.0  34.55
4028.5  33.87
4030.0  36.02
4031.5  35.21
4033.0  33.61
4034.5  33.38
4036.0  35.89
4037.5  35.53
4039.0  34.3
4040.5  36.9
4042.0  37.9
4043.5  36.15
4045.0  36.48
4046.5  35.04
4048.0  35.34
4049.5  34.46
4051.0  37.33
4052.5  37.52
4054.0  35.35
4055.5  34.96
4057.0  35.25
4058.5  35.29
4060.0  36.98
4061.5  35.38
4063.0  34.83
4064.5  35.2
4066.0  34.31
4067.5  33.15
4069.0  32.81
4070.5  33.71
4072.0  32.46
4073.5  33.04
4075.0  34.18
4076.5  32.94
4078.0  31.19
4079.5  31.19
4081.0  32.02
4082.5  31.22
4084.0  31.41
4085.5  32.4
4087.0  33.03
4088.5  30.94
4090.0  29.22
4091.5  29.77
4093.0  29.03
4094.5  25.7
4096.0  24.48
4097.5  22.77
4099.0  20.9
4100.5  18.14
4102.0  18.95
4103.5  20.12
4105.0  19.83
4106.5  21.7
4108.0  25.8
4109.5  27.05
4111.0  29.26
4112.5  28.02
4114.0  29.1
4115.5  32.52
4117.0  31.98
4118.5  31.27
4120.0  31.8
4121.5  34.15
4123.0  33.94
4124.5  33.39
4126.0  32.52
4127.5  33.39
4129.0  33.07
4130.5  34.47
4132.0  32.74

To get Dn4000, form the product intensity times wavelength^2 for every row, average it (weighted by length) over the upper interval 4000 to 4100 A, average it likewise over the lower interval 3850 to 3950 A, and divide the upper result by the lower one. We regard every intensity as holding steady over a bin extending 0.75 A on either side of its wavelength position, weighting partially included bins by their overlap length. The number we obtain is 1.33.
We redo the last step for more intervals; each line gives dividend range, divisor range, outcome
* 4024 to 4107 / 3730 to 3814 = 1.89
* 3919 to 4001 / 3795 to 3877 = 1.18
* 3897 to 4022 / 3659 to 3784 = 1.93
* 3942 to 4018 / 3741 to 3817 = 1.52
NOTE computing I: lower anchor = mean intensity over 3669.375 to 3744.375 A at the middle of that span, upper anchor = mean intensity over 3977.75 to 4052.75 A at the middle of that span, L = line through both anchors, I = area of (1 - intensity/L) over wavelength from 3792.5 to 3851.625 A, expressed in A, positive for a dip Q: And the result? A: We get 1.9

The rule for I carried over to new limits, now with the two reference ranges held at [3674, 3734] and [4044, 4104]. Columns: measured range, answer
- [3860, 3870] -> -4.0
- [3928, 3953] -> -0.7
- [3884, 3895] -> 3.1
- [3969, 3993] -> 1.4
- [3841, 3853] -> -2.2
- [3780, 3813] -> -3.8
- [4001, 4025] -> -4.9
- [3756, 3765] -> -1.4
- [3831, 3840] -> 2.9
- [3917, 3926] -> -2.9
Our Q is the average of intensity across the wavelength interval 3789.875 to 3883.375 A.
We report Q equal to 23.9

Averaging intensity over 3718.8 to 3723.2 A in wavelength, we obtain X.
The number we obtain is 15.4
